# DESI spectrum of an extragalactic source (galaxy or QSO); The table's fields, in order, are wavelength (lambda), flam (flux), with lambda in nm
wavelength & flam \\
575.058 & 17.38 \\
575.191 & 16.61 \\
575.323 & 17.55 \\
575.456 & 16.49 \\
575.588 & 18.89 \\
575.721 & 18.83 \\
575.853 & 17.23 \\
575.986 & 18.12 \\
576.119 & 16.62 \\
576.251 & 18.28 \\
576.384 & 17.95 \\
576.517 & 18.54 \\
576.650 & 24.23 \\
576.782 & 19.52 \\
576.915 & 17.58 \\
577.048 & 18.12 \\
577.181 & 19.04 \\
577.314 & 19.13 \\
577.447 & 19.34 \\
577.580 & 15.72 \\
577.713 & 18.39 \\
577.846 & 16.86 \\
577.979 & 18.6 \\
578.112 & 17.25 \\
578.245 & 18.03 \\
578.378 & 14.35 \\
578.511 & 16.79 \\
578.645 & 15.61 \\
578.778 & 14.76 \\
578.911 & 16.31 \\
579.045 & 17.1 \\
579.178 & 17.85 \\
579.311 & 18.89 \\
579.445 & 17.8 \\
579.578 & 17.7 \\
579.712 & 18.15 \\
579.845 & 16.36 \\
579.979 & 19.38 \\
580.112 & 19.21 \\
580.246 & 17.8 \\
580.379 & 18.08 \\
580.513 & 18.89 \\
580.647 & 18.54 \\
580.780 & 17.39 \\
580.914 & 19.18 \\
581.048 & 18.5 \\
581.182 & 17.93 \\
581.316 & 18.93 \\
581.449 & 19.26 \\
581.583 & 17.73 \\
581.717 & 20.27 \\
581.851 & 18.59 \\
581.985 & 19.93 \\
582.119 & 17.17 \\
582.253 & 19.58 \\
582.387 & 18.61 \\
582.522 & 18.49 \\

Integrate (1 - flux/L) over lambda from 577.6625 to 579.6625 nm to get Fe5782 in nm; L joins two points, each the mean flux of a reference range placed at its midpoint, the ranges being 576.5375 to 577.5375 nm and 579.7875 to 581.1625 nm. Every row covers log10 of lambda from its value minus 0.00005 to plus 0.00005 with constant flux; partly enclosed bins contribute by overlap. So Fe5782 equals 0.19 nm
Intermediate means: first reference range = 19.4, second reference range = 18.3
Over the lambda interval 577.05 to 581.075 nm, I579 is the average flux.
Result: 17.7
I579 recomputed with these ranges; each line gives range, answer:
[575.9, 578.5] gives 18.2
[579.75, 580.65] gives 18.3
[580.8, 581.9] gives 18.7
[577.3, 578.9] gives 17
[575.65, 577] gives 18.7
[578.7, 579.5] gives 17.1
